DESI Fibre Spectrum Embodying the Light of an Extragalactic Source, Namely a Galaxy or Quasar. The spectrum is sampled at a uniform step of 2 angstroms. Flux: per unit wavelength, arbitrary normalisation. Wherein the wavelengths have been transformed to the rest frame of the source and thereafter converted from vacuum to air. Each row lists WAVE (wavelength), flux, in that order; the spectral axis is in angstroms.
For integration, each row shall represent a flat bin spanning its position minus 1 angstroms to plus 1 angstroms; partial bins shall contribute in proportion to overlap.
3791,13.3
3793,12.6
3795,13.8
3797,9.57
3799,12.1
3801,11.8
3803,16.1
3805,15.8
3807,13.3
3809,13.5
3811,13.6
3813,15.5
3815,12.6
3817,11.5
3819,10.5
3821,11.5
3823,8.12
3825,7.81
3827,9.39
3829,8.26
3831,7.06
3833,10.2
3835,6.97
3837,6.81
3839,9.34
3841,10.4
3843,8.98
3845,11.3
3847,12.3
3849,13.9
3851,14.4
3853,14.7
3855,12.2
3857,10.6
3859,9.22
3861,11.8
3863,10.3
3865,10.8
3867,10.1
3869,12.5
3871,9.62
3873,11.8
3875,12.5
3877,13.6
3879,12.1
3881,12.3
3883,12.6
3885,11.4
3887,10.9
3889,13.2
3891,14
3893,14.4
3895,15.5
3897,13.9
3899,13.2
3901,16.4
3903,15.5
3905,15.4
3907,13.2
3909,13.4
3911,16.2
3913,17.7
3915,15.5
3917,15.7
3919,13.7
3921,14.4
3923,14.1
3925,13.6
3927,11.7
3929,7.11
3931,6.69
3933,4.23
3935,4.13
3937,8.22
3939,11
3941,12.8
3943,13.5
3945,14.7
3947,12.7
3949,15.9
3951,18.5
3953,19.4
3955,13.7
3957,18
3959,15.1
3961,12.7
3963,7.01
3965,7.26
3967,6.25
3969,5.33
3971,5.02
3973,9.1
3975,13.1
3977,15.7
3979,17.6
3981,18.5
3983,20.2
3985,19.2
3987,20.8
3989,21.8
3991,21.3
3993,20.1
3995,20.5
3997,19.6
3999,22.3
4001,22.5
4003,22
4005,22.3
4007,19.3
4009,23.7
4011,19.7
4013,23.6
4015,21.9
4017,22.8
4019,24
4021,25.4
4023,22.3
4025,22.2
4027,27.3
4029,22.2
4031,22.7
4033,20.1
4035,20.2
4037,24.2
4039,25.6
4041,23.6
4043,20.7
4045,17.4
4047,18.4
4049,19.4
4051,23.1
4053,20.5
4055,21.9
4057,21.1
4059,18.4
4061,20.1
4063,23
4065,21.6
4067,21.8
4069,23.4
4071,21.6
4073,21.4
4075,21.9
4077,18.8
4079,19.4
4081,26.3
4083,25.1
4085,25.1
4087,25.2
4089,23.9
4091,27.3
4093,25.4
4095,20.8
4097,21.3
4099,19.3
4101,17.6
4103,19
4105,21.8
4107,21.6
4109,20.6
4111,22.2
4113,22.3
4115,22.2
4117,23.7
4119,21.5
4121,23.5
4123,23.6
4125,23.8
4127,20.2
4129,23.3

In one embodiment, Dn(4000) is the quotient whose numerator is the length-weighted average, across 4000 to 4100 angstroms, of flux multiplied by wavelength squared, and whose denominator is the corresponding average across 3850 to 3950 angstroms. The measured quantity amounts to 1.92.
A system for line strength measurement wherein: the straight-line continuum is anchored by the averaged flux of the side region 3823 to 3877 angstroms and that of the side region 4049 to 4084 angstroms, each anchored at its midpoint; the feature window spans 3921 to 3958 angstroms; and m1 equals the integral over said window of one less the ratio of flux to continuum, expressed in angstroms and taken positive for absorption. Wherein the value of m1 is 7.1 angstroms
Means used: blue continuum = 10.5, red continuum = 21.7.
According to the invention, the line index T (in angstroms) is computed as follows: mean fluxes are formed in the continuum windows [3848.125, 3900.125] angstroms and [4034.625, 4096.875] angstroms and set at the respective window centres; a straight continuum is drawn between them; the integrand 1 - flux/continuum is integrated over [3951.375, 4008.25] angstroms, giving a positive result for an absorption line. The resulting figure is 5.0 angstroms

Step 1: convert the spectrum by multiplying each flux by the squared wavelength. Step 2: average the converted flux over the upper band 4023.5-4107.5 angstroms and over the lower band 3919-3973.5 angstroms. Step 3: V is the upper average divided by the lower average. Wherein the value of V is 2.1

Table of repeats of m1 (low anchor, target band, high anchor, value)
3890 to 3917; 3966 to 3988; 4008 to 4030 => 7.2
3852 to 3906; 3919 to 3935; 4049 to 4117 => 5.0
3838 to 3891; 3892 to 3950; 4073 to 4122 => 5.0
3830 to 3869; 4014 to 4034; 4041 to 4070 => -3.9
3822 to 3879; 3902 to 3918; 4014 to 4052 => -1.0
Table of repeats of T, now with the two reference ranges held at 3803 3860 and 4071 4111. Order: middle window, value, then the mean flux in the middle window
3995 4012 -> -2.68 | 21.4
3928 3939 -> 6.37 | 6.52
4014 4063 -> -4.96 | 21.9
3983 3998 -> -2.13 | 20.5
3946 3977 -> 8.45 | 12.1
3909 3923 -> -0.52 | 15.3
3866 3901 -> 1.86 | 12.7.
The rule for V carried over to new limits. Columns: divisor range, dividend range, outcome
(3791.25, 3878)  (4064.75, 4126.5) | 2.24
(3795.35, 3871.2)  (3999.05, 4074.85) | 2.17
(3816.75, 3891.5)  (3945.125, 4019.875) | 1.69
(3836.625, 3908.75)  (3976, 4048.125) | 1.87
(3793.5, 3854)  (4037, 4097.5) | 2.20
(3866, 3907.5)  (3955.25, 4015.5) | 1.37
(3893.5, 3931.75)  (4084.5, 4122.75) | 1.77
